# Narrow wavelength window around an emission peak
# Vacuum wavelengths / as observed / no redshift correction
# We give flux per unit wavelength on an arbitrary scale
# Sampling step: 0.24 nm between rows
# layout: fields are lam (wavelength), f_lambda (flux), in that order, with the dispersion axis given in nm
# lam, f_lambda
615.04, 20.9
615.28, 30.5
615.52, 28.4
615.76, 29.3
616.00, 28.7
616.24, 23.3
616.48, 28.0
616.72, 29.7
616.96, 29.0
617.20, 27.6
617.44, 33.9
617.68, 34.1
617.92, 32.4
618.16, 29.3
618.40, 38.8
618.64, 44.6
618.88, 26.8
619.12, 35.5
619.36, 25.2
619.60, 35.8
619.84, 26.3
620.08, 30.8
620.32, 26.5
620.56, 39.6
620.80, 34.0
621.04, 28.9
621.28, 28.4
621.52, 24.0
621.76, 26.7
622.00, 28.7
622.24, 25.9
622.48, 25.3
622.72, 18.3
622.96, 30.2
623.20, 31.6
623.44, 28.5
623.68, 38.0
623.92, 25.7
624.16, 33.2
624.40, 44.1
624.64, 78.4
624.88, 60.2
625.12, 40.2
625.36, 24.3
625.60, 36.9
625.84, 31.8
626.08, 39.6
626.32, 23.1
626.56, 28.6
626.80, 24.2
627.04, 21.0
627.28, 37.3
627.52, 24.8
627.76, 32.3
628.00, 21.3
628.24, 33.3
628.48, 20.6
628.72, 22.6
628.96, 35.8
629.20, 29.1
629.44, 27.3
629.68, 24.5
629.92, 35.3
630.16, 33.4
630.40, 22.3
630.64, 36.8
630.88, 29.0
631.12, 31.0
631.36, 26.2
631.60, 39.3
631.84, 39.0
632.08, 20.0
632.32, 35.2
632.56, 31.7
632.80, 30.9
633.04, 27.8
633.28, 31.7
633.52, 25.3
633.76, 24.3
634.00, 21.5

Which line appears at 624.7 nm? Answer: [O III] 5007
